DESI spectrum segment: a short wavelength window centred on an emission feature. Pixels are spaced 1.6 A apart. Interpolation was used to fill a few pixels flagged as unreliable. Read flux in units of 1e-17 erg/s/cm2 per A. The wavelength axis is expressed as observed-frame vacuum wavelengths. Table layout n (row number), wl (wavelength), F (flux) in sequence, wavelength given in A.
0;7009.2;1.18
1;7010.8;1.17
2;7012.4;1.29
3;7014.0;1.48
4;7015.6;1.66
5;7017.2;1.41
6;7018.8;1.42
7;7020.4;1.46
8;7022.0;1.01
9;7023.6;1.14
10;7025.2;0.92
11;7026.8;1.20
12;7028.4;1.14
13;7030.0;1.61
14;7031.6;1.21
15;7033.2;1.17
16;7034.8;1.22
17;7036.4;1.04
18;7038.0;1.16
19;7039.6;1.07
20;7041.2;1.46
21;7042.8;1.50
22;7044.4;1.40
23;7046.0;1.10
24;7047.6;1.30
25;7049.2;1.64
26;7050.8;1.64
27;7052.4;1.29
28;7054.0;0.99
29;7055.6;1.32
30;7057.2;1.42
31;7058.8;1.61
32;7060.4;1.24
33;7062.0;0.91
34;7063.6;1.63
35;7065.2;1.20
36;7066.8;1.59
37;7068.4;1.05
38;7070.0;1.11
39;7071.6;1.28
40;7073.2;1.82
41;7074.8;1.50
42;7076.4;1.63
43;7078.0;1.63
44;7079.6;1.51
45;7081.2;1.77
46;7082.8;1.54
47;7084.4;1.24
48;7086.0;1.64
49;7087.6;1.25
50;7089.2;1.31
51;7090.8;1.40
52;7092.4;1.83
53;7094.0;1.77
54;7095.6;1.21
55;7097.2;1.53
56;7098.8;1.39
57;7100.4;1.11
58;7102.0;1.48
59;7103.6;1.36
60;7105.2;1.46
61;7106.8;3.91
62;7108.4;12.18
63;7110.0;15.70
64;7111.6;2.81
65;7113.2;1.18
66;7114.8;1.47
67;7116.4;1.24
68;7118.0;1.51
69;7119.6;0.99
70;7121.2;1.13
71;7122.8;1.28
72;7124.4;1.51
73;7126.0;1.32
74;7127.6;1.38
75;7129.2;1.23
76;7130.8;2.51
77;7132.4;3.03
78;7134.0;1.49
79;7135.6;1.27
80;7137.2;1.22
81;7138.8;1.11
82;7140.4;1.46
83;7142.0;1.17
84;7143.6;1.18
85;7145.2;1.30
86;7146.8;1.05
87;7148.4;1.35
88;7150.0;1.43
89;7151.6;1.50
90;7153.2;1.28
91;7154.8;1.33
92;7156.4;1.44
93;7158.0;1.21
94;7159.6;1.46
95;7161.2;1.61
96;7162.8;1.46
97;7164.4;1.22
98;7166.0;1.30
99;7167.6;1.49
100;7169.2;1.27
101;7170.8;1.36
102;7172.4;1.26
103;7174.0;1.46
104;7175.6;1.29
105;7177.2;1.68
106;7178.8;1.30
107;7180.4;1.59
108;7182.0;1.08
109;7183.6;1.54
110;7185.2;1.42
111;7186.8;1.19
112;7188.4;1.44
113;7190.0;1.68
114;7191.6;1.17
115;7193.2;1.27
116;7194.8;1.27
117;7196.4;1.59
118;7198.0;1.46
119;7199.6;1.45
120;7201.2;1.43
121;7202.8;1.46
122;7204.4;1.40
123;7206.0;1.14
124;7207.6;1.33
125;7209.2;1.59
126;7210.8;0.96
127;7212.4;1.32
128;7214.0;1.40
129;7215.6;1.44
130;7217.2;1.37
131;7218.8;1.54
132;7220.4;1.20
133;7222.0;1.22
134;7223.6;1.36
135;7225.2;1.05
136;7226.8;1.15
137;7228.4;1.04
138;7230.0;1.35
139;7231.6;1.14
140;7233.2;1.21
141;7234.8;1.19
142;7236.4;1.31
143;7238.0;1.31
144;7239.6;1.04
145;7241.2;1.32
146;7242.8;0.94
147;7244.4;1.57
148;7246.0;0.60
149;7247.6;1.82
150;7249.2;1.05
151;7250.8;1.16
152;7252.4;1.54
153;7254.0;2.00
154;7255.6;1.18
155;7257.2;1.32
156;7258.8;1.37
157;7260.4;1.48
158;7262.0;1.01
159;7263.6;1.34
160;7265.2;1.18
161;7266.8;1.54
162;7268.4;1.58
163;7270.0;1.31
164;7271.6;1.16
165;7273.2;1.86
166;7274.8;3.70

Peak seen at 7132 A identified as [N II]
